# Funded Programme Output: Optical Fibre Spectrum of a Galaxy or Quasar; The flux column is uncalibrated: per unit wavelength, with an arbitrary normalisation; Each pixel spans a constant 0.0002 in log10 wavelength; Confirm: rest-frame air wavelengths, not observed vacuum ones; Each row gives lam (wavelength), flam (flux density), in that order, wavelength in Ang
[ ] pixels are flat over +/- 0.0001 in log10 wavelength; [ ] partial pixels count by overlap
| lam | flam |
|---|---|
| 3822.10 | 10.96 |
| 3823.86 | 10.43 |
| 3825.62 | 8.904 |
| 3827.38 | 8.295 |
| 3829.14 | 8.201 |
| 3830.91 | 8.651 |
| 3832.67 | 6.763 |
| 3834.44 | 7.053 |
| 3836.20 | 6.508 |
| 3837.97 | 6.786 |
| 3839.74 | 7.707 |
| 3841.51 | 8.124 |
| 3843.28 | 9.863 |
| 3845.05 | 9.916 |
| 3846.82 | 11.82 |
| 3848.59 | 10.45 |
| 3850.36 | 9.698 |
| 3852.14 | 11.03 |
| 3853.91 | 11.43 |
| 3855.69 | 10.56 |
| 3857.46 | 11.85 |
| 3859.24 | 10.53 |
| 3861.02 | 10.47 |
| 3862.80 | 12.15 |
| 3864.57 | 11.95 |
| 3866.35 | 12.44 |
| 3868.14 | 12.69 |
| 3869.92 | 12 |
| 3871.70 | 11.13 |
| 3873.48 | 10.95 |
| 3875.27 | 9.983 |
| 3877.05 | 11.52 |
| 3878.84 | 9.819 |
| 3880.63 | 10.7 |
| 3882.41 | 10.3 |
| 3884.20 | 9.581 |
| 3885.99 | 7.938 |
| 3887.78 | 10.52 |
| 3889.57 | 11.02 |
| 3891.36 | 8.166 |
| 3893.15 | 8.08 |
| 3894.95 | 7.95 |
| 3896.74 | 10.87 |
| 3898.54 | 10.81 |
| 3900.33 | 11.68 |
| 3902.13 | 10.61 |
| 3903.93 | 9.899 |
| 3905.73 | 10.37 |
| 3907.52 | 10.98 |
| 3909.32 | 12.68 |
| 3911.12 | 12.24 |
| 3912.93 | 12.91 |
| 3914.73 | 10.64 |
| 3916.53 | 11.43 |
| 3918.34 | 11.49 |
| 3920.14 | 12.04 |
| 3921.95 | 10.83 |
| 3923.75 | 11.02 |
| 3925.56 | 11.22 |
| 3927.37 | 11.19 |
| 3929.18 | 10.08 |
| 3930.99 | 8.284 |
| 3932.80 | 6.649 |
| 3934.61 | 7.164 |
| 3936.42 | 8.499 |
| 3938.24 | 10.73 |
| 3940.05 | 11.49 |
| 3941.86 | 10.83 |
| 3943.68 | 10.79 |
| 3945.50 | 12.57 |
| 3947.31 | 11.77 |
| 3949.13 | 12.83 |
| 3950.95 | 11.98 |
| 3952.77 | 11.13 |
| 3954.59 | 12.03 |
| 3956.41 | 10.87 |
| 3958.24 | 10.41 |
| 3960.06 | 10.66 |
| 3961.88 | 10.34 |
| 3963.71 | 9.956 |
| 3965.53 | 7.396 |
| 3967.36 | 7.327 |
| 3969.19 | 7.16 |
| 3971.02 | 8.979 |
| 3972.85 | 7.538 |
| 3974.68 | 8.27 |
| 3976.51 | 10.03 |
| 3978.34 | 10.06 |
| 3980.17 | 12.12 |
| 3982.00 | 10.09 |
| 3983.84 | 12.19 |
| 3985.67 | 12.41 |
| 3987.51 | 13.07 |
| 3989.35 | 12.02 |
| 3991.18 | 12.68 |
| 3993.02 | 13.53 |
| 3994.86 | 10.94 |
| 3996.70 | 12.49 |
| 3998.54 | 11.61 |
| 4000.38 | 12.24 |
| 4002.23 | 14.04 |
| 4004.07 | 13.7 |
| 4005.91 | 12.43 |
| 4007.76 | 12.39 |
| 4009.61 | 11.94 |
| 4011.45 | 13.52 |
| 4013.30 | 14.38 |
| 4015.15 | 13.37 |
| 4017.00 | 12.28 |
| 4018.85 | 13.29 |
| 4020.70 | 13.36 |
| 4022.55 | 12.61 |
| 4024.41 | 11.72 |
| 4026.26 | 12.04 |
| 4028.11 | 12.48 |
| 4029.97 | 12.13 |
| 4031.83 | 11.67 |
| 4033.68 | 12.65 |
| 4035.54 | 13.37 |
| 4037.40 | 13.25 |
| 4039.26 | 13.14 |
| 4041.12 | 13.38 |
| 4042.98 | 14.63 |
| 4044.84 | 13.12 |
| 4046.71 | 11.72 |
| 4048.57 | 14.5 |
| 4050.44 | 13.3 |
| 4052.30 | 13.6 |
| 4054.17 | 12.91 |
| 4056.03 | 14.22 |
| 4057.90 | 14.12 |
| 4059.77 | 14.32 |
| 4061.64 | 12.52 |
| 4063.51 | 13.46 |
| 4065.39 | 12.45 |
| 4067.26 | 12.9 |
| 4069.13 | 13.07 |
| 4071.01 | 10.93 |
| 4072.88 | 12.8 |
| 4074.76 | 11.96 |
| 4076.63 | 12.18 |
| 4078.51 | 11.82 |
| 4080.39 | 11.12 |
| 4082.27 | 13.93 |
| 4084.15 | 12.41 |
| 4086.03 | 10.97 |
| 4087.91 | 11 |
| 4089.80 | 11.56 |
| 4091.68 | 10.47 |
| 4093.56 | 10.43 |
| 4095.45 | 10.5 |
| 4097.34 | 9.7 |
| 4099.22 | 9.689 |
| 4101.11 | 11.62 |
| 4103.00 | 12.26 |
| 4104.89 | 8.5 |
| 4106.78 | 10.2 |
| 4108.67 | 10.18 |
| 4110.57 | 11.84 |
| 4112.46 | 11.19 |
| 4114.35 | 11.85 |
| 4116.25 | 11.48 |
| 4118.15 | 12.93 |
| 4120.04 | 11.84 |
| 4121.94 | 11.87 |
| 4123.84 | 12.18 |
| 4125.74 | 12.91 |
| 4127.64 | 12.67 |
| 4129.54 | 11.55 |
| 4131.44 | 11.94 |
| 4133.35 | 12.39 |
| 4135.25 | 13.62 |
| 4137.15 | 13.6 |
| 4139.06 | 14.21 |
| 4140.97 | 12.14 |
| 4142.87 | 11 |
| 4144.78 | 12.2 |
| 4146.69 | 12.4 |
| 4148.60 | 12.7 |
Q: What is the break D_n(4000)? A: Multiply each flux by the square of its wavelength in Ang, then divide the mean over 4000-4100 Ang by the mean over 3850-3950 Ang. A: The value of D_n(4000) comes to 1.3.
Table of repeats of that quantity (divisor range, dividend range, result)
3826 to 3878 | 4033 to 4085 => 1.44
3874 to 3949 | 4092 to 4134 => 1.20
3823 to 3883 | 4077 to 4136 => 1.30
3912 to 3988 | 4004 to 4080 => 1.30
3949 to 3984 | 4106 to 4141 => 1.32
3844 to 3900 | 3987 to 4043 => 1.29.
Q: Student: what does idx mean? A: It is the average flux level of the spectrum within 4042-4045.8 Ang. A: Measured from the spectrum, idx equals 13.8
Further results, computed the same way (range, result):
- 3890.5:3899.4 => 9.17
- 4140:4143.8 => 11.6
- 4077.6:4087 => 12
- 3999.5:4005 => 13.3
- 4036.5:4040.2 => 13.2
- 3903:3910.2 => 11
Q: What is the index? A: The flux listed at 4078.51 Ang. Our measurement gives 11.82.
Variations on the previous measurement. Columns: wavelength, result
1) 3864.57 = 11.95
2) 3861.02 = 10.47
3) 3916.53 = 11.43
